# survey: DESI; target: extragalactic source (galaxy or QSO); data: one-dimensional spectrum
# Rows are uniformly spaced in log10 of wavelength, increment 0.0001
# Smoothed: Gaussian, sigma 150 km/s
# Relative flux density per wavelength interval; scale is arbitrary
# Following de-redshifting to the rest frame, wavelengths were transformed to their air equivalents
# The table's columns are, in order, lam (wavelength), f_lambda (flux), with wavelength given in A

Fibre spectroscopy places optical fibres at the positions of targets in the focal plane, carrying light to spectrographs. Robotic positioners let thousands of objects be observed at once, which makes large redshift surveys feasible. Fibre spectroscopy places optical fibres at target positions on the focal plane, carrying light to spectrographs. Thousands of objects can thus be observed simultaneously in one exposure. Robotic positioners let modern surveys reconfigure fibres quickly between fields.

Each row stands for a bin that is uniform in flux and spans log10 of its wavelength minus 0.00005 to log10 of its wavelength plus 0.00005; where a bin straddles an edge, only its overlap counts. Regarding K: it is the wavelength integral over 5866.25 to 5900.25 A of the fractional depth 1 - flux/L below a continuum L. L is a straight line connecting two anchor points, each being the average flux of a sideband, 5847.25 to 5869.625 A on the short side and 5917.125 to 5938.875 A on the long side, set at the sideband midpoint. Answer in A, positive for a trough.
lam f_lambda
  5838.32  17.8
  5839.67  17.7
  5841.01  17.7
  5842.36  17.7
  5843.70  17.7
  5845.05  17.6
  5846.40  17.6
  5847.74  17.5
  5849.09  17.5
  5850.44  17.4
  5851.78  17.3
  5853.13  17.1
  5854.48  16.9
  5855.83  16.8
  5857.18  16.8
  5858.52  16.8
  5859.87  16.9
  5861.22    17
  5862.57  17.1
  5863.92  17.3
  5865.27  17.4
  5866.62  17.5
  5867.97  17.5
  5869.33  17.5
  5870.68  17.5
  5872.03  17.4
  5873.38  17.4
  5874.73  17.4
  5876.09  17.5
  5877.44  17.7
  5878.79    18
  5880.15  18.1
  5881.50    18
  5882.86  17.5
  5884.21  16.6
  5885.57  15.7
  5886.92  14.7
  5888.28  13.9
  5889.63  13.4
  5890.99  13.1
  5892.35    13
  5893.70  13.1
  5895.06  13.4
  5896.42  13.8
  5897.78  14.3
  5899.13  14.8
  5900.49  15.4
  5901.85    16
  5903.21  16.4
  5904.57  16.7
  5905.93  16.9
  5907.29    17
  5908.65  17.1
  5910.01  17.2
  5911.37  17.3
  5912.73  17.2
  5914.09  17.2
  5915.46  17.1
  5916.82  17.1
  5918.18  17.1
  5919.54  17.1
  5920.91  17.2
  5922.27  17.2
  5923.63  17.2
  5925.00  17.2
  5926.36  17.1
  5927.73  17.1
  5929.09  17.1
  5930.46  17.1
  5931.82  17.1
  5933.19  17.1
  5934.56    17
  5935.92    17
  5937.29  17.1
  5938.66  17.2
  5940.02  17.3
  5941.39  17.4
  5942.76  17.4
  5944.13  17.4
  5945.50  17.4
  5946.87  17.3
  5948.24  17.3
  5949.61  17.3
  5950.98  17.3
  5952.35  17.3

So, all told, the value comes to 2.4 A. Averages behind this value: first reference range 17.2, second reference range 17.1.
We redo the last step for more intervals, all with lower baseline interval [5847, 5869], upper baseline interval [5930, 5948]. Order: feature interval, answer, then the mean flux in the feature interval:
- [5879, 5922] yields 3.12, 16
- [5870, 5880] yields -0.23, 17.6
